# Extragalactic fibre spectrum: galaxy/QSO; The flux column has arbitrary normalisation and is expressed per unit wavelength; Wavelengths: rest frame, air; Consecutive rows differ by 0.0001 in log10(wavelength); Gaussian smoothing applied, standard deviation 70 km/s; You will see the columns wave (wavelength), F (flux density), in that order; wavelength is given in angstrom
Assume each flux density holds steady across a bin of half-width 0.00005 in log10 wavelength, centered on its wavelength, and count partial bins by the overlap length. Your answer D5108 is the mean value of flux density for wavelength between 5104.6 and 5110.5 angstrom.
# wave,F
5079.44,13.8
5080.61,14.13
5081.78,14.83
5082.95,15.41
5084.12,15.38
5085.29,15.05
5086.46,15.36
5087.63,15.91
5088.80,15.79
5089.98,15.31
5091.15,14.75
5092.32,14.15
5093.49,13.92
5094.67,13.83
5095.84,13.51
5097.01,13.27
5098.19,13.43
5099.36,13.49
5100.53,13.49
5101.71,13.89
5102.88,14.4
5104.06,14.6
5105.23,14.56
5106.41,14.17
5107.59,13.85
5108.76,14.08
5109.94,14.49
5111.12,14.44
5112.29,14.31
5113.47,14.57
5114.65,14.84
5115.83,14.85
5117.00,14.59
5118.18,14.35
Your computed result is 14.2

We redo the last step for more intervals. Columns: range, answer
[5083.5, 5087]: 15.3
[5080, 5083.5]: 14.8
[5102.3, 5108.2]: 14.3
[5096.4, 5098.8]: 13.4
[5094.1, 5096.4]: 13.7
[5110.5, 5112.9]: 14.4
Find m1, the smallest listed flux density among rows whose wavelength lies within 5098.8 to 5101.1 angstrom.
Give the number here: 13.49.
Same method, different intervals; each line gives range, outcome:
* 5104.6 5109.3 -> 13.85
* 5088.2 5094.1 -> 13.92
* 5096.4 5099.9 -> 13.27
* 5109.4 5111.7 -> 14.44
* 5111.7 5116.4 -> 14.31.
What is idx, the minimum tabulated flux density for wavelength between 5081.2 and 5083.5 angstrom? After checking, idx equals 14.83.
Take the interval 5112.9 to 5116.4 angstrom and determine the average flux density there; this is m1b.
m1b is 14.7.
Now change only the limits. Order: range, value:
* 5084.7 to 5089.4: 15.5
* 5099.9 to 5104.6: 14.1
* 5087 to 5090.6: 15.6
